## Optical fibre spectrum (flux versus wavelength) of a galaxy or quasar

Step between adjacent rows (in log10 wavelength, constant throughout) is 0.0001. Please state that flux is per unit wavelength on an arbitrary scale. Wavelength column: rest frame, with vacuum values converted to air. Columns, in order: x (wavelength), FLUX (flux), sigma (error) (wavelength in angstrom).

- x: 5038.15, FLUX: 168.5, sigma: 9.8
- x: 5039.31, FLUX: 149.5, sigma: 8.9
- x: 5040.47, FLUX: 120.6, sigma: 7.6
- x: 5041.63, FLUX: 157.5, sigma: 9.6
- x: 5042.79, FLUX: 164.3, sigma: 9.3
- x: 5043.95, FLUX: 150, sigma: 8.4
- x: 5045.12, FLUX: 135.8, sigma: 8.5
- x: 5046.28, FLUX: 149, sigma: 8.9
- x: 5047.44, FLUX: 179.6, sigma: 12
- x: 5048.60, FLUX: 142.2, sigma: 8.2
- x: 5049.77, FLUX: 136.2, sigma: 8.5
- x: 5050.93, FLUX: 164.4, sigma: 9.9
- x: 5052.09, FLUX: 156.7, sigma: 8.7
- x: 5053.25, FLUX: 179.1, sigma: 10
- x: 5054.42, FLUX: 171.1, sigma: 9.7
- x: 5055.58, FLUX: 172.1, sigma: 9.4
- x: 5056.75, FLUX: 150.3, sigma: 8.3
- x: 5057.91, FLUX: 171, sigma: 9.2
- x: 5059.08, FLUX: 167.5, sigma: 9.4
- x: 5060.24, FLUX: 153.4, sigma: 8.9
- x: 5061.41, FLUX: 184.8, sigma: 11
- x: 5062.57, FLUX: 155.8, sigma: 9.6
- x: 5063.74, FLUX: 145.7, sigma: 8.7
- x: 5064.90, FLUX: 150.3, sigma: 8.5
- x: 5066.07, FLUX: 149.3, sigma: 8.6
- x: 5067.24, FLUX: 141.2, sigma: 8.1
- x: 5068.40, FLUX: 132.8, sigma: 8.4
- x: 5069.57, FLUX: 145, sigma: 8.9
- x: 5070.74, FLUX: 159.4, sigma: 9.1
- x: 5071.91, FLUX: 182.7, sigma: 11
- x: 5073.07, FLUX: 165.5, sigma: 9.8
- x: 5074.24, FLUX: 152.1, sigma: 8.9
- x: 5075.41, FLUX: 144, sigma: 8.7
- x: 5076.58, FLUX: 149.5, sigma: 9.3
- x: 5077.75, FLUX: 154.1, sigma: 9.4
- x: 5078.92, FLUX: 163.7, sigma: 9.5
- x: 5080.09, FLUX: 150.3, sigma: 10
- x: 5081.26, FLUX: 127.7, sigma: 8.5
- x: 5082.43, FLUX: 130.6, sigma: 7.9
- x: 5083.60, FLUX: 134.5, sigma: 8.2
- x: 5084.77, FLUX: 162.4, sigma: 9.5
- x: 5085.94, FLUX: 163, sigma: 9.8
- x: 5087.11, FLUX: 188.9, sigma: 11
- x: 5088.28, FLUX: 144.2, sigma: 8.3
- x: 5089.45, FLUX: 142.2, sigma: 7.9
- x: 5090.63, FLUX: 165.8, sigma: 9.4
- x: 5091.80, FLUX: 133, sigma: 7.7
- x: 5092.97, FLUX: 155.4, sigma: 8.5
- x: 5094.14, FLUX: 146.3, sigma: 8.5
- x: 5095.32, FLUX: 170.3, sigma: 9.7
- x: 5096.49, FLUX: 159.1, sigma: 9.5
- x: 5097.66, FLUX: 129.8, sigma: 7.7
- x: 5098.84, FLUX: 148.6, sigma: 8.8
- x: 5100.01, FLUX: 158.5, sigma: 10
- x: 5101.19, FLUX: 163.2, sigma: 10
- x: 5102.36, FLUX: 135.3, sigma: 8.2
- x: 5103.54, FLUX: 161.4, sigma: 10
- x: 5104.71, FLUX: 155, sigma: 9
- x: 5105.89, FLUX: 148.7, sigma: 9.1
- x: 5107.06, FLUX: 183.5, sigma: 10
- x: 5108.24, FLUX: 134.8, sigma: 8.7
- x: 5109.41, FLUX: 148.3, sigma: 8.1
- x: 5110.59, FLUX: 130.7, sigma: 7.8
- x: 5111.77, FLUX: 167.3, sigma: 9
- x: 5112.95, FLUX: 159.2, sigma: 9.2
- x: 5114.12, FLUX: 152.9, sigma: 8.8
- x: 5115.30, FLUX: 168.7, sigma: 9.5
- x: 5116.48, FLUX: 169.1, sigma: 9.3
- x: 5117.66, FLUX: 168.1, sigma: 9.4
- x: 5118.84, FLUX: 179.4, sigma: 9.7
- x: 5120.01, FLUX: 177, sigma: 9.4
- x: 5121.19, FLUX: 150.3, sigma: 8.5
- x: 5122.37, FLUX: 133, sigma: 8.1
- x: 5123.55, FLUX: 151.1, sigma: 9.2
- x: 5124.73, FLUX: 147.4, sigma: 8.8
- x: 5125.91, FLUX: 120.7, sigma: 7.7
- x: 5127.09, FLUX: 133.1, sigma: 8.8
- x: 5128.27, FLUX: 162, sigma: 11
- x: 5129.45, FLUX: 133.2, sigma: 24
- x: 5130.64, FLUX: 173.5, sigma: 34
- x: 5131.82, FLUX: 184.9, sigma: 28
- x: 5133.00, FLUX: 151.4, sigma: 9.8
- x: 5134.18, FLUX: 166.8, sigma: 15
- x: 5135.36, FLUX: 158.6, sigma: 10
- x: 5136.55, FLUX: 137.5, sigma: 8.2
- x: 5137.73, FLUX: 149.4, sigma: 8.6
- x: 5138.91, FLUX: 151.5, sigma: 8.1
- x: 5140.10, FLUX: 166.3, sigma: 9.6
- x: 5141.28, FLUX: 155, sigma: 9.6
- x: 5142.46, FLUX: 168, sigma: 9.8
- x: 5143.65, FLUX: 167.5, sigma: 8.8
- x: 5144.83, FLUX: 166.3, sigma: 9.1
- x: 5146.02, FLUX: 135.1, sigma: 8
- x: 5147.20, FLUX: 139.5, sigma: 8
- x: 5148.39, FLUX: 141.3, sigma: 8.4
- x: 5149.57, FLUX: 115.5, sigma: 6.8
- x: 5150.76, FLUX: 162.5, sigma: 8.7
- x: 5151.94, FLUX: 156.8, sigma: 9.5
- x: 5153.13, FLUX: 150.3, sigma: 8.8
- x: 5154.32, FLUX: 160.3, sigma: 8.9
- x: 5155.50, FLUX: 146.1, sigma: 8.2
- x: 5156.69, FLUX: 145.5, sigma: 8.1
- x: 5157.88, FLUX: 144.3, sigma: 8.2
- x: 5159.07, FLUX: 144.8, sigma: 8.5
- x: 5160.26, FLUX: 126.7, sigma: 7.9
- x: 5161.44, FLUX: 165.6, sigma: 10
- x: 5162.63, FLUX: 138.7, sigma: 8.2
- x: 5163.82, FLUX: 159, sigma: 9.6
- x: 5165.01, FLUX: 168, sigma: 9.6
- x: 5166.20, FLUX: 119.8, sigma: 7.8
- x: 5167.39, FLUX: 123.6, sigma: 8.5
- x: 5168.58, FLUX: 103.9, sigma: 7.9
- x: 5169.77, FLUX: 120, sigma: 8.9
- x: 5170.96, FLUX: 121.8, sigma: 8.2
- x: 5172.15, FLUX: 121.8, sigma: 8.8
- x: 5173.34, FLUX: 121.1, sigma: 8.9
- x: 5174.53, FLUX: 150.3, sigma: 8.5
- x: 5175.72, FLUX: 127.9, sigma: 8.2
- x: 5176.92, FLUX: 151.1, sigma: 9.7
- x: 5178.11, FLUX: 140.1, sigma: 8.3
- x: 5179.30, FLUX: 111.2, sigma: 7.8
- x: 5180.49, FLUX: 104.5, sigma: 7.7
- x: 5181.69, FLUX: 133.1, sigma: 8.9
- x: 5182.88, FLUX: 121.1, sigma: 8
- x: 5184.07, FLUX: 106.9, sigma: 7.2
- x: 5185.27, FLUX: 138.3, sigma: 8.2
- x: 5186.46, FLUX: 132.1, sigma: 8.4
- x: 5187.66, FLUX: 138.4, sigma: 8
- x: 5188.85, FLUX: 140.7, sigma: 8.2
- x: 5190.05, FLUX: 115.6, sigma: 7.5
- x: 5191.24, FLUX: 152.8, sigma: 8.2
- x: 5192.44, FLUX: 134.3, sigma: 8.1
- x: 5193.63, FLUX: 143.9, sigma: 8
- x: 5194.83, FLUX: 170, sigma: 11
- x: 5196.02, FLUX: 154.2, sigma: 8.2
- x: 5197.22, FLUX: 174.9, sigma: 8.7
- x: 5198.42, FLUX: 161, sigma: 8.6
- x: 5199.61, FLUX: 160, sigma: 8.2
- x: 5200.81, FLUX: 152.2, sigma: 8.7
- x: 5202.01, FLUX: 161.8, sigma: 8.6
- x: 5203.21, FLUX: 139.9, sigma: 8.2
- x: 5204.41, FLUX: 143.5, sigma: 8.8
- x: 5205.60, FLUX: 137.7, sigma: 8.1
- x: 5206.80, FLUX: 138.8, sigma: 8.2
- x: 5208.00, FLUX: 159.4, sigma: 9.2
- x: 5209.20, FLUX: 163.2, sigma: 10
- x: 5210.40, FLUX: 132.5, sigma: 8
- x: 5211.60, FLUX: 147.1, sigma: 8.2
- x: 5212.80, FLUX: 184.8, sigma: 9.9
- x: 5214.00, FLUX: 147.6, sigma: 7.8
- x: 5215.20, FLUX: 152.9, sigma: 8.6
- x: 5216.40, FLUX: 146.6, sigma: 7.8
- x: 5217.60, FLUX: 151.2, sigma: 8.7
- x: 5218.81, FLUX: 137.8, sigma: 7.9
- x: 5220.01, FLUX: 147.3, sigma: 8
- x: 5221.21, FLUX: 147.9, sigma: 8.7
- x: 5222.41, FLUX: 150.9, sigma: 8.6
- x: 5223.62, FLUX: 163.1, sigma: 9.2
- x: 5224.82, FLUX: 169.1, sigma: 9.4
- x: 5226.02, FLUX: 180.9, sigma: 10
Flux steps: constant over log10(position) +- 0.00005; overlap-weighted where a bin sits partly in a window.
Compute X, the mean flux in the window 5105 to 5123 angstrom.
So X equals 158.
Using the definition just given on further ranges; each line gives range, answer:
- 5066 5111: 152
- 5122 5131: 144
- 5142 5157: 150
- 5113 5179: 148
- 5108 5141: 155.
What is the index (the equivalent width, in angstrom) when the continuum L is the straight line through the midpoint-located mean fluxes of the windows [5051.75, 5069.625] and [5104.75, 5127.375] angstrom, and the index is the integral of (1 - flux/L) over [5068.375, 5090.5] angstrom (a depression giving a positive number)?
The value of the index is 0.5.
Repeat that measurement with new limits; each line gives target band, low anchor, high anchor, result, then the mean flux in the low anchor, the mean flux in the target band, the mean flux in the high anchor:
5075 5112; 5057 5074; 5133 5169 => 0.7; 157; 151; 148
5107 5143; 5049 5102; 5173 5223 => -1.2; 155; 155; 144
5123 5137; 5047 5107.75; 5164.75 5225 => -0.3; 155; 152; 142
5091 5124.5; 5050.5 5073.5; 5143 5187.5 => -1.1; 160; 155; 137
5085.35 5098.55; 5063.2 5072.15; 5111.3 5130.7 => -0.2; 150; 154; 155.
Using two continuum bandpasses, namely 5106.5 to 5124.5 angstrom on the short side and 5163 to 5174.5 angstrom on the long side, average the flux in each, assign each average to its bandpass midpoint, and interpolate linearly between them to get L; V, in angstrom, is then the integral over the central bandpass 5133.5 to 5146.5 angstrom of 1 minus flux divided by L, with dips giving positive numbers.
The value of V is -1.0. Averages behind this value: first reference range 158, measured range 157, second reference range 130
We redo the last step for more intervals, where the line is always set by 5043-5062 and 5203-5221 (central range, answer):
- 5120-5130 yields 0.7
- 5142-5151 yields 0.3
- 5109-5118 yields -0.1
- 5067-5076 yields 0.3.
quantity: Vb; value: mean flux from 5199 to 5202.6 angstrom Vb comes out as 158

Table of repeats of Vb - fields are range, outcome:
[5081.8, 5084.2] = 133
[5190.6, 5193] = 143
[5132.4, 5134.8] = 160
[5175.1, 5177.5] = 139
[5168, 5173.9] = 118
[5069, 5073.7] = 163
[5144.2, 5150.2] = 140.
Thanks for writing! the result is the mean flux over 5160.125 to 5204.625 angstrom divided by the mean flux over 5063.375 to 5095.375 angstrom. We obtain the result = 0.9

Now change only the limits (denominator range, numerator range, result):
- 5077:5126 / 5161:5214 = 0.92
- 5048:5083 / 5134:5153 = 0.98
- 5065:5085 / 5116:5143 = 1.04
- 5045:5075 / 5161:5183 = 0.83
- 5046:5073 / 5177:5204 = 0.89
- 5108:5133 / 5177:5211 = 0.92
